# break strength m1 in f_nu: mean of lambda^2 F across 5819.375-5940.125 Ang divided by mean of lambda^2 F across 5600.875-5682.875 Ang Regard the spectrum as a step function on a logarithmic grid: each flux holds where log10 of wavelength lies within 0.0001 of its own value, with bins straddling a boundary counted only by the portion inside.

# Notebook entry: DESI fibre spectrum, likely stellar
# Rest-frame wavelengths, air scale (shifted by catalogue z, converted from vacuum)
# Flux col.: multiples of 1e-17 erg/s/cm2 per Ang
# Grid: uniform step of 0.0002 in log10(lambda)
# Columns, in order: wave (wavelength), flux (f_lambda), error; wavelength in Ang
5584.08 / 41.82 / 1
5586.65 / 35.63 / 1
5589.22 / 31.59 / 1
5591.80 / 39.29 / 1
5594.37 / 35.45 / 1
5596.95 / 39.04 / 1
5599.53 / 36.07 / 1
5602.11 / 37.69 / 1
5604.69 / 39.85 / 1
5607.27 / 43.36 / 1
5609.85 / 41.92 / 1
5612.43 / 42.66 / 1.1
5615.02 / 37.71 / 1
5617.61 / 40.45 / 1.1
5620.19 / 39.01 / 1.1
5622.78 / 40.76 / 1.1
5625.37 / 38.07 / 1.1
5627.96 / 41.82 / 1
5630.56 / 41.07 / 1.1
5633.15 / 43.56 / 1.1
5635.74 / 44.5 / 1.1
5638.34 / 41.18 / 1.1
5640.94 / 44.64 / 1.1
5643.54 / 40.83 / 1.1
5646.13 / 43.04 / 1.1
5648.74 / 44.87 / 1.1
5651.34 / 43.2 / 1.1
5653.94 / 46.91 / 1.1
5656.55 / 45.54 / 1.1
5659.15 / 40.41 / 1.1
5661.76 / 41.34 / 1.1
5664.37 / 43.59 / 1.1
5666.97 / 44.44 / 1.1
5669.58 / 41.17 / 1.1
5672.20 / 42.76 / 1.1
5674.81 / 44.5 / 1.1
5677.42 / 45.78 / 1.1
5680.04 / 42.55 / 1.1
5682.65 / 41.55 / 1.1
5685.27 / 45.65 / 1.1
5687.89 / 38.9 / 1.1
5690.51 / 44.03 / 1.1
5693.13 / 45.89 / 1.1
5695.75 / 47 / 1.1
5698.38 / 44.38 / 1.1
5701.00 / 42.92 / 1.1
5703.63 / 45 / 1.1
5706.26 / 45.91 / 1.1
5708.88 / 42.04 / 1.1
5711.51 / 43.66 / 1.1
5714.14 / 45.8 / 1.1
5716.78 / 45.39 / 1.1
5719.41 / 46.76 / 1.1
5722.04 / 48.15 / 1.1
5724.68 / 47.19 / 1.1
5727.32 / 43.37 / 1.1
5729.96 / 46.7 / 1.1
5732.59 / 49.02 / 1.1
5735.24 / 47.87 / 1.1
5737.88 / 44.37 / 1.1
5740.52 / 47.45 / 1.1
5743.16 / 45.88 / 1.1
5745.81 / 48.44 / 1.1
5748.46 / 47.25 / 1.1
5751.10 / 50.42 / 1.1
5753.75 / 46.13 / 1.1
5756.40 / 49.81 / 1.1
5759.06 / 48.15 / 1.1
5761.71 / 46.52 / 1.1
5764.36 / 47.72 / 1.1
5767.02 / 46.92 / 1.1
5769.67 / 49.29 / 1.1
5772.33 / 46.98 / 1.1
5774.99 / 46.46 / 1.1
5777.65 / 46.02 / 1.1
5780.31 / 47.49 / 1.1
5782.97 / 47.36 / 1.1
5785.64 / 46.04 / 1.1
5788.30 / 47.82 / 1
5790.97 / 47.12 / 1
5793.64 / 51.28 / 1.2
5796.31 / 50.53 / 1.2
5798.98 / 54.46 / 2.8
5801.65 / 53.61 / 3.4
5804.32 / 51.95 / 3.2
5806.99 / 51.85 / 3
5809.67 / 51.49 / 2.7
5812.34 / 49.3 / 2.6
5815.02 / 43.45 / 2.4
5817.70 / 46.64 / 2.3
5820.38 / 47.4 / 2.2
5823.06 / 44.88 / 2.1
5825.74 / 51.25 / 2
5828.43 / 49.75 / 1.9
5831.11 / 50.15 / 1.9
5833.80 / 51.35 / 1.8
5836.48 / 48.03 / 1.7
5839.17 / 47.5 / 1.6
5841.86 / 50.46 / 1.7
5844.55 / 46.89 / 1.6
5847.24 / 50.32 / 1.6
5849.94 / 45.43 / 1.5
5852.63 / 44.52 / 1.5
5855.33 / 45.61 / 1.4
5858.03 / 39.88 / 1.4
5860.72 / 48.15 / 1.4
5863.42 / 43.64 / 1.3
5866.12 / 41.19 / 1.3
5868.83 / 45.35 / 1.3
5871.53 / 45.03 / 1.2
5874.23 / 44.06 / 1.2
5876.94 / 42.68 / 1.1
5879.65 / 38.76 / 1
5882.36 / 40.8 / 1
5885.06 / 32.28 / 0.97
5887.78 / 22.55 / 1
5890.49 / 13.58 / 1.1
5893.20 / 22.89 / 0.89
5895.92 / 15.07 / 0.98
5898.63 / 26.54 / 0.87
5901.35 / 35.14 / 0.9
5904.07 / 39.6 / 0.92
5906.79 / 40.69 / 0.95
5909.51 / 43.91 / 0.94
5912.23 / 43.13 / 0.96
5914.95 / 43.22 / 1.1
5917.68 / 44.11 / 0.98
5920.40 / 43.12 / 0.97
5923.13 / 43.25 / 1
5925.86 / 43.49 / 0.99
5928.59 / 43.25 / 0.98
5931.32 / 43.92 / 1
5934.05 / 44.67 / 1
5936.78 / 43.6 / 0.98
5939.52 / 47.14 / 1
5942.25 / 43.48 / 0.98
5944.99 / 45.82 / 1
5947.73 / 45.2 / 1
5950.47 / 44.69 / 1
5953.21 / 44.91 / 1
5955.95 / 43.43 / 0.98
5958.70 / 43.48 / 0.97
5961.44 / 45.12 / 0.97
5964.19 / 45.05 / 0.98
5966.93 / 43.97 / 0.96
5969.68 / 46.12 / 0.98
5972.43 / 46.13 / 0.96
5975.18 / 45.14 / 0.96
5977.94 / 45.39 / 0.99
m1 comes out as 1.07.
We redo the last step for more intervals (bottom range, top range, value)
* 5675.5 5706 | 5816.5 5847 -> 1.16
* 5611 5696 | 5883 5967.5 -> 1.01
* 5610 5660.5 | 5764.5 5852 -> 1.23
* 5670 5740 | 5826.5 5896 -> 0.98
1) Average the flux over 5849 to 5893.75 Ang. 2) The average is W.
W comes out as 38.8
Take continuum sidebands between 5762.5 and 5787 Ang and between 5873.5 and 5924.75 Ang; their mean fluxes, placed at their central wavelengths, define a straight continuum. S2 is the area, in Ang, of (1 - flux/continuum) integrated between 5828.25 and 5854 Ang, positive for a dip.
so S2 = -4.68 Ang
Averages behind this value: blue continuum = 47.1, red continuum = 35.5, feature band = 48.4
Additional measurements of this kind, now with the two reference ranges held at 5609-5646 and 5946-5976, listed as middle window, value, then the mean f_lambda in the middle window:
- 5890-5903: 6.0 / 23.6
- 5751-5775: -2.8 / 47.8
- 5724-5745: -2.0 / 46.5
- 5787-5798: -1.6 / 49.3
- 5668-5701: -1.3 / 43.7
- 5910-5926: 0.4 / 43.4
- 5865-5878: 0.1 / 43.7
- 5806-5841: -4.3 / 48.7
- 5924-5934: 0.2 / 43.7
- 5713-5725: -1.2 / 46.6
